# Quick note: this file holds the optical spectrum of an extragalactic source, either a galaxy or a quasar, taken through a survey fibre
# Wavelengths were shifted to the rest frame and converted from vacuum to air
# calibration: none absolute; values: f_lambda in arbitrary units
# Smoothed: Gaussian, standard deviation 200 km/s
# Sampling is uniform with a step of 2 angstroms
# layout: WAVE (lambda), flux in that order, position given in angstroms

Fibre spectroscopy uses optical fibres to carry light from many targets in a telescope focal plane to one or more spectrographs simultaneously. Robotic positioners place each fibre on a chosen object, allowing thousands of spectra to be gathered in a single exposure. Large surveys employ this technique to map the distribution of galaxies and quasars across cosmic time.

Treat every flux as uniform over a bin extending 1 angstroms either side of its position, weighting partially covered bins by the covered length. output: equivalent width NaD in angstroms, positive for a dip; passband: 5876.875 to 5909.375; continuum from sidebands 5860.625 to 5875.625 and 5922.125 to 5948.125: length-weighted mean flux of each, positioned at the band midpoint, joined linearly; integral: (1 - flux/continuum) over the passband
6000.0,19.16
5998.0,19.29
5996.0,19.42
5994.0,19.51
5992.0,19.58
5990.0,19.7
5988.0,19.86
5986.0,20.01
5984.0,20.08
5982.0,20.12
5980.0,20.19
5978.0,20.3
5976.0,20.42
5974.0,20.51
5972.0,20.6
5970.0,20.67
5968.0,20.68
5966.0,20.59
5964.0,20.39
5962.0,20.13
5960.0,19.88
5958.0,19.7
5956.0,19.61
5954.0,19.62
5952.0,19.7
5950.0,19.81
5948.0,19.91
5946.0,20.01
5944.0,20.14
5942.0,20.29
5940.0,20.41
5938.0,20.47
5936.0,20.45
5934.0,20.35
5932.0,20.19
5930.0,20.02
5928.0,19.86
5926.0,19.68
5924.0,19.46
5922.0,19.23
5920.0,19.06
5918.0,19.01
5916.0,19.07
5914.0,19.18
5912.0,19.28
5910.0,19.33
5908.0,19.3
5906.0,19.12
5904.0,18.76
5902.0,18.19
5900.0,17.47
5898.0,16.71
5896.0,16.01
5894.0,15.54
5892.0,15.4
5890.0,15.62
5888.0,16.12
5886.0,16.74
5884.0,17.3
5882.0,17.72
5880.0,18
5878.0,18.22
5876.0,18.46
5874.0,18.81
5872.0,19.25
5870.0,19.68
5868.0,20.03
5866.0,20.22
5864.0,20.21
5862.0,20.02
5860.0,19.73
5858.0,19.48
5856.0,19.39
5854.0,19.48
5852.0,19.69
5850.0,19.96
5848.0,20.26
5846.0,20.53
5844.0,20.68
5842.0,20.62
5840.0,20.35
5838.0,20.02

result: 4.2 angstroms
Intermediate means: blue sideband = 19.7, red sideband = 20.1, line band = 17.3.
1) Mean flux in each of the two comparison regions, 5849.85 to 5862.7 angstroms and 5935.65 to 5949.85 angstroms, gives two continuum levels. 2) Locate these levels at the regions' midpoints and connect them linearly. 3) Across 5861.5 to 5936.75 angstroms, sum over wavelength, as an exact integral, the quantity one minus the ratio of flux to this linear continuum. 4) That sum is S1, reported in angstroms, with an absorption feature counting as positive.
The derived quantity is 5.05 angstroms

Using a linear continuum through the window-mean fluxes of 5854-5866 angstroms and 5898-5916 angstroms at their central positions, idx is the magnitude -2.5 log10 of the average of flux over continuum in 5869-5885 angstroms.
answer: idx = 0.06 mag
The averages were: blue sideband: 19.8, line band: 18.4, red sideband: 18.7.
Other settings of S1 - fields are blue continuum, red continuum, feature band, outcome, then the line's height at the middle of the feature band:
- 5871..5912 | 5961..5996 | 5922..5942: -1.3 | 18.8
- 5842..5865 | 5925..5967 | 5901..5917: 0.8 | 20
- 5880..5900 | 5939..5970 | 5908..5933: -1.7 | 18.2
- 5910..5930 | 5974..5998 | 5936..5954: -0.5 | 19.6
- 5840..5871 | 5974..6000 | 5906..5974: 0.1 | 19.9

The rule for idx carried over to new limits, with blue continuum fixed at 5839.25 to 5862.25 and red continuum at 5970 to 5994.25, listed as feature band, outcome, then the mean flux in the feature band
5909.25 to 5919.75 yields 0.05 mag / 19.2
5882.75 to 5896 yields 0.23 mag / 16.1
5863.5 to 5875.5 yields 0.02 mag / 19.6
